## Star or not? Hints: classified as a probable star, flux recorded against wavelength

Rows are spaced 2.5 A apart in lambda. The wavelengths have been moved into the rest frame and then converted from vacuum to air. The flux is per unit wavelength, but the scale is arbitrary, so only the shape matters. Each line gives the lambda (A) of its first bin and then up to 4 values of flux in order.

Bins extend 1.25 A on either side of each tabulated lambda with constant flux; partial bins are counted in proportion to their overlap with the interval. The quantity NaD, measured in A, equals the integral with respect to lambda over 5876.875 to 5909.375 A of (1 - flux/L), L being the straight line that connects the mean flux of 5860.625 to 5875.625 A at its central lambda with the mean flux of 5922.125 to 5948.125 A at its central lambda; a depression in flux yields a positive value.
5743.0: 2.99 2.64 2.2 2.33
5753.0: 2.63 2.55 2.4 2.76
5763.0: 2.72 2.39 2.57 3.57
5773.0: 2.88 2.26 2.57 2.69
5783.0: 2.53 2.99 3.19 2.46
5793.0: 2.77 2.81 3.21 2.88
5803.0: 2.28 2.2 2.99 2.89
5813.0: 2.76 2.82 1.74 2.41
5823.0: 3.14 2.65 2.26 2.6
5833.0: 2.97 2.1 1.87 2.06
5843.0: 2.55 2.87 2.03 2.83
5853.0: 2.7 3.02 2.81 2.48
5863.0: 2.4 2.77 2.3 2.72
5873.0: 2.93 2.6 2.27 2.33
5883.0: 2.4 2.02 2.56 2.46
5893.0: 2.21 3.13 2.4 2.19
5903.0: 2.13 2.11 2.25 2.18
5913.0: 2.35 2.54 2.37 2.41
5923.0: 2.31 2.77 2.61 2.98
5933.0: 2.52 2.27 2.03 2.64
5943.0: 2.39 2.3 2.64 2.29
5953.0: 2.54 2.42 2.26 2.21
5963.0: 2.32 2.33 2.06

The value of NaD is 2.84 A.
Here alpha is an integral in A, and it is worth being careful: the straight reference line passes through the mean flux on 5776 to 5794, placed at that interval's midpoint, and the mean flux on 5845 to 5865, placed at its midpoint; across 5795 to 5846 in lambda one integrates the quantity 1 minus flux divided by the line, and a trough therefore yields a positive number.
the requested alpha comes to 2.2 A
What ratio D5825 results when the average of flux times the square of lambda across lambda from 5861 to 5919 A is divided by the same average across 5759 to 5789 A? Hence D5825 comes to 0.9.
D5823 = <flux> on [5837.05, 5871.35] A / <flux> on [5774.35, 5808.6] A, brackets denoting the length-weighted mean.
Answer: 0.94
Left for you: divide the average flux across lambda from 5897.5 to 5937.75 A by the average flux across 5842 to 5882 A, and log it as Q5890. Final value 0.9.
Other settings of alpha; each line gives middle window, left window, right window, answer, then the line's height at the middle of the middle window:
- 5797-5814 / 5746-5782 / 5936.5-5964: -1.2 A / 2.55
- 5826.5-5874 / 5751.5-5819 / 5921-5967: 0.8 A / 2.58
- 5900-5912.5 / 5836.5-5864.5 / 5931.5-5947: 1.2 A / 2.42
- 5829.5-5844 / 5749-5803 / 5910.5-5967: 1.4 A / 2.6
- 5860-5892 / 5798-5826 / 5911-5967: 0.7 A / 2.53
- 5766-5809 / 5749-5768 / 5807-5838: -3.2 A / 2.56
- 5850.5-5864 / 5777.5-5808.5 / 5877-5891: -1.4 A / 2.45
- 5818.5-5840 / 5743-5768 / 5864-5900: 0.5 A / 2.52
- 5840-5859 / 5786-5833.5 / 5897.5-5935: -0.4 A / 2.58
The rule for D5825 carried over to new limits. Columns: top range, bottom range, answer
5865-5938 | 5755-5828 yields 0.94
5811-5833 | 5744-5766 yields 1.05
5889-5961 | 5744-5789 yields 0.96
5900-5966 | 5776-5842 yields 0.96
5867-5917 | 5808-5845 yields 0.98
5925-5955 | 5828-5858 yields 1.02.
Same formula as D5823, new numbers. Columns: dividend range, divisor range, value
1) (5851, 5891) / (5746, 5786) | 0.97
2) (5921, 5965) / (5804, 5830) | 0.94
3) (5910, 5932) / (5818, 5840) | 1.03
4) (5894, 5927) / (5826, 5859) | 0.95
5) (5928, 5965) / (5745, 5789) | 0.91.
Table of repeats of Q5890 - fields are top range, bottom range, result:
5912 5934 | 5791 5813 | 0.93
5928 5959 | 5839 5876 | 0.94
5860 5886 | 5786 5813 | 0.90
